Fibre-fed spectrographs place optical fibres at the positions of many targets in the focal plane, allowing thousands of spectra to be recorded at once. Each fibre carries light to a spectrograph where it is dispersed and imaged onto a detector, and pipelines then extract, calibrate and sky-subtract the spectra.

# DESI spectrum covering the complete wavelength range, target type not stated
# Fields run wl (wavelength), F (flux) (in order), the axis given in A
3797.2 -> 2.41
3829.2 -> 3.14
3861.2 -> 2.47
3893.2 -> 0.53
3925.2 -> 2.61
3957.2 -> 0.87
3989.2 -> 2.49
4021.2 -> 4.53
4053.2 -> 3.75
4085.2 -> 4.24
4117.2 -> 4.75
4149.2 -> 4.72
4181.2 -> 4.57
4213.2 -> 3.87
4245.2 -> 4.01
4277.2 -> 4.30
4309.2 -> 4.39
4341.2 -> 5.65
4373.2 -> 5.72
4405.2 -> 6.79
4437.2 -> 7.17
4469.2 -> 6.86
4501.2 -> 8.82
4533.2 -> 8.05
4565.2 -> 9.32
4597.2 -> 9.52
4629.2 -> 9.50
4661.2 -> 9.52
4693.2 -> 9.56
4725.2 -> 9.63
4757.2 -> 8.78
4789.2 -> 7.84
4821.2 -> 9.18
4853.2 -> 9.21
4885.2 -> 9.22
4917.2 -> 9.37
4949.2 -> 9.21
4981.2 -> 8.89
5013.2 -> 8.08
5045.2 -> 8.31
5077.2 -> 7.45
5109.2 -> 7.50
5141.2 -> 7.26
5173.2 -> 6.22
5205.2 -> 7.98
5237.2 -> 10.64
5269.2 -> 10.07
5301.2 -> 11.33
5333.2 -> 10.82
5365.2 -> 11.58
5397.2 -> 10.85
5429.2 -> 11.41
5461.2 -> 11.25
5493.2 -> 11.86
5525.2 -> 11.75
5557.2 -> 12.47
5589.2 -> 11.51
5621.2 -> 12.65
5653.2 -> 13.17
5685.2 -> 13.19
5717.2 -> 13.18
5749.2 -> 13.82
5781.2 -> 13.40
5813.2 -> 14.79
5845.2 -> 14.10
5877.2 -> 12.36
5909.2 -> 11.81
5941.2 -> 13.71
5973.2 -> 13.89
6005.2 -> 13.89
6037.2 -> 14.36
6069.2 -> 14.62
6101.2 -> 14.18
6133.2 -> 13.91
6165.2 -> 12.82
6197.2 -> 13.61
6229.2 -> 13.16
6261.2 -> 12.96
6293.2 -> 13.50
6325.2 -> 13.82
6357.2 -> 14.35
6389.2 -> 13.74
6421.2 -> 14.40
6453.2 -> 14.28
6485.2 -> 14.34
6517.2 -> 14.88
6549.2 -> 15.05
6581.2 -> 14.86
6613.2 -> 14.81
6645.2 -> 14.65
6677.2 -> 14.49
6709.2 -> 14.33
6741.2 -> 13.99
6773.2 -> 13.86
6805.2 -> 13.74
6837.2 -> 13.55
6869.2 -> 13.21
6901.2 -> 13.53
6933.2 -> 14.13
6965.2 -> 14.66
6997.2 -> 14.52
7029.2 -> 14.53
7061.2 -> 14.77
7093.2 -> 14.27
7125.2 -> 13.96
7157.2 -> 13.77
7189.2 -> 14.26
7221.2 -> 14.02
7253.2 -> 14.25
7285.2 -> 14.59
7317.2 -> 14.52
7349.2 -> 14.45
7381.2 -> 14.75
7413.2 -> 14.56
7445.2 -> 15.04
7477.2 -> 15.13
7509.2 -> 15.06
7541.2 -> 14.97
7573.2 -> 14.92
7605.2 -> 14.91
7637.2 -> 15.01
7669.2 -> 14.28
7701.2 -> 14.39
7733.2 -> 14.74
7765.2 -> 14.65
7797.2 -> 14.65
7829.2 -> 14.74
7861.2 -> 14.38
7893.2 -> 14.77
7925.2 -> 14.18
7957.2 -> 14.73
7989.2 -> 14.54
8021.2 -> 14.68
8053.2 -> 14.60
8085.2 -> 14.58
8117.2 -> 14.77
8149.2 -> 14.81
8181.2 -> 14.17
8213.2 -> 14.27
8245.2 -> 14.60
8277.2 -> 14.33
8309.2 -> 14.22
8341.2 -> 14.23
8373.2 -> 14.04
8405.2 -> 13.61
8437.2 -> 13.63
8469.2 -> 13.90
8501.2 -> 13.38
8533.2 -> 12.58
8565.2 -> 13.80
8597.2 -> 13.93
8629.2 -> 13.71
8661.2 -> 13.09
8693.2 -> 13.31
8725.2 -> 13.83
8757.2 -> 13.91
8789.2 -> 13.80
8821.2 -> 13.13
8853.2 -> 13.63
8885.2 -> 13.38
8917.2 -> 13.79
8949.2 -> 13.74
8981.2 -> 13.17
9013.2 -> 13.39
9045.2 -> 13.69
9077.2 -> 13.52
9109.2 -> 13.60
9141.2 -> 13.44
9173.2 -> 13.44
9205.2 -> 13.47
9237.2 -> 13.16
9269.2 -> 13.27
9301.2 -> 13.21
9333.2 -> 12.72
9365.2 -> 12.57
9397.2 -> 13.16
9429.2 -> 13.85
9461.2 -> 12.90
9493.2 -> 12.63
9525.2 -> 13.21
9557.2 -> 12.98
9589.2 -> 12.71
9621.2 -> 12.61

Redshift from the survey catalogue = 0.000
